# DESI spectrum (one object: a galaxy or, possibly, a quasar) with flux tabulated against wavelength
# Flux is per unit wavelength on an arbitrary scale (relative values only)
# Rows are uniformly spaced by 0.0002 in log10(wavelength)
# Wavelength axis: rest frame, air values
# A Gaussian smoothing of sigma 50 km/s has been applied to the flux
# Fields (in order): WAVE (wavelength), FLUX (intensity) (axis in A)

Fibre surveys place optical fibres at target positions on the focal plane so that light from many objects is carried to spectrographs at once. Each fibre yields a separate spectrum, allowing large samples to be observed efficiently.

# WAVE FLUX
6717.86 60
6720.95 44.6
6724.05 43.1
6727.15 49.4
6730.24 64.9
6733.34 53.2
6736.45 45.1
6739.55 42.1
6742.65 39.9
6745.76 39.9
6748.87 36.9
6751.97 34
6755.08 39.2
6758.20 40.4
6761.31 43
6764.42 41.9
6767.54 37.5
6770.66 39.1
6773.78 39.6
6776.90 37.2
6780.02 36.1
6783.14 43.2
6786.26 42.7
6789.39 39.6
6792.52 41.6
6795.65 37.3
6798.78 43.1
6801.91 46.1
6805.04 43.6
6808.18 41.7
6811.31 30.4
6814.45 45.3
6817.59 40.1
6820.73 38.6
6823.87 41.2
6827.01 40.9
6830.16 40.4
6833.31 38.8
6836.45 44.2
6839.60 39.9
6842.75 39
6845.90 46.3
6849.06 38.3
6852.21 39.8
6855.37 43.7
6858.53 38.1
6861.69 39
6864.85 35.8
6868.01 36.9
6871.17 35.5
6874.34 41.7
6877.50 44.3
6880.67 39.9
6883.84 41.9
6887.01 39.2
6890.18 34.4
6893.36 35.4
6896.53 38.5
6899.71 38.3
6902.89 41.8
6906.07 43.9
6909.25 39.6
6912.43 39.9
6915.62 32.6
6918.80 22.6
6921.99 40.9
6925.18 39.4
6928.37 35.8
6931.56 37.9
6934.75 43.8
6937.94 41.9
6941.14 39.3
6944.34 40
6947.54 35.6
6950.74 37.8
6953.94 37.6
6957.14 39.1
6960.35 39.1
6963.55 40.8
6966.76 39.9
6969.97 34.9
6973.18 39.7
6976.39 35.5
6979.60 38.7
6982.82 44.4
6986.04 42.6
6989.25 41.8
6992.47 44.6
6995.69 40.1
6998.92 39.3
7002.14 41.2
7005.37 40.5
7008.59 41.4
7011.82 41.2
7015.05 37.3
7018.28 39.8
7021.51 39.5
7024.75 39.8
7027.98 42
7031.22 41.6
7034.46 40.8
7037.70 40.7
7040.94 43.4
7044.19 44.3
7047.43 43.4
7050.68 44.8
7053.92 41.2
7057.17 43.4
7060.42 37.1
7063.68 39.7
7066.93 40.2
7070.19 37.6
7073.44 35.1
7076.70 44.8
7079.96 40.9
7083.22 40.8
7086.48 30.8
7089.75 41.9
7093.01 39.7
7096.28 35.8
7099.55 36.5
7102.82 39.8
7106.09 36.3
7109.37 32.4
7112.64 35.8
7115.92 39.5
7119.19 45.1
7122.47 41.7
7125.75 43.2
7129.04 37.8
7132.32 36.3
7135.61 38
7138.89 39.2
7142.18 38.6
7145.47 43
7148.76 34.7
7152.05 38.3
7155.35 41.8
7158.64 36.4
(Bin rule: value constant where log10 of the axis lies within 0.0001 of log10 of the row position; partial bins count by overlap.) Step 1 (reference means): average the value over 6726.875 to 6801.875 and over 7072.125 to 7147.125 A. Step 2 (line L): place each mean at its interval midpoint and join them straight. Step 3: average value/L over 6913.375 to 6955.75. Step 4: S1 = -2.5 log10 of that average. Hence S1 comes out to 0.08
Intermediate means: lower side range 41.9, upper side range 38.8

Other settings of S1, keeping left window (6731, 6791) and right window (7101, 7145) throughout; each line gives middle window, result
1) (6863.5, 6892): 0.038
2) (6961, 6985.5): 0.011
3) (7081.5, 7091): 0.039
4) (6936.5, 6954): 0.030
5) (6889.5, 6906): 0.047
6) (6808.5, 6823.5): 0.041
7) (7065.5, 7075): 0.044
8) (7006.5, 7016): -0.020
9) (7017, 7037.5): -0.033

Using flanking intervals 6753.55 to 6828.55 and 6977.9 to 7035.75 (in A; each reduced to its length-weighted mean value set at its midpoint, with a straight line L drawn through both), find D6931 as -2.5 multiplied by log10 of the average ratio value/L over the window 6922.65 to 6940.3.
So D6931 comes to 0.02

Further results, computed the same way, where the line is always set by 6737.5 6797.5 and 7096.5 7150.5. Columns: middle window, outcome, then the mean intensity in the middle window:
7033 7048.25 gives -0.10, 42.5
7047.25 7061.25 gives -0.09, 42.1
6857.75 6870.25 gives 0.06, 37.3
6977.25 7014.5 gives -0.06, 41.2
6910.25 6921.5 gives 0.19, 33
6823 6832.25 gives -0.03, 40.7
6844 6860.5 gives -0.05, 41.1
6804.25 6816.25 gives -0.01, 40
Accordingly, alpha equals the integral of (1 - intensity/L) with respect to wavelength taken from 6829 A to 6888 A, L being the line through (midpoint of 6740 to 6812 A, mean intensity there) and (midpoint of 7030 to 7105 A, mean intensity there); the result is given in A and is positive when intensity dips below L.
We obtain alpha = -0.3 A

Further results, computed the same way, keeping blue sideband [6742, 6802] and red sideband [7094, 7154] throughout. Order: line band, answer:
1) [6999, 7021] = -0.70 A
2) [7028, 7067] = -3.05 A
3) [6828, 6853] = -0.86 A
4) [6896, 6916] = -0.20 A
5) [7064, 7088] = -0.03 A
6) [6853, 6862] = -0.22 A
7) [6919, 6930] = 0.71 A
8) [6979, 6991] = -0.98 A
